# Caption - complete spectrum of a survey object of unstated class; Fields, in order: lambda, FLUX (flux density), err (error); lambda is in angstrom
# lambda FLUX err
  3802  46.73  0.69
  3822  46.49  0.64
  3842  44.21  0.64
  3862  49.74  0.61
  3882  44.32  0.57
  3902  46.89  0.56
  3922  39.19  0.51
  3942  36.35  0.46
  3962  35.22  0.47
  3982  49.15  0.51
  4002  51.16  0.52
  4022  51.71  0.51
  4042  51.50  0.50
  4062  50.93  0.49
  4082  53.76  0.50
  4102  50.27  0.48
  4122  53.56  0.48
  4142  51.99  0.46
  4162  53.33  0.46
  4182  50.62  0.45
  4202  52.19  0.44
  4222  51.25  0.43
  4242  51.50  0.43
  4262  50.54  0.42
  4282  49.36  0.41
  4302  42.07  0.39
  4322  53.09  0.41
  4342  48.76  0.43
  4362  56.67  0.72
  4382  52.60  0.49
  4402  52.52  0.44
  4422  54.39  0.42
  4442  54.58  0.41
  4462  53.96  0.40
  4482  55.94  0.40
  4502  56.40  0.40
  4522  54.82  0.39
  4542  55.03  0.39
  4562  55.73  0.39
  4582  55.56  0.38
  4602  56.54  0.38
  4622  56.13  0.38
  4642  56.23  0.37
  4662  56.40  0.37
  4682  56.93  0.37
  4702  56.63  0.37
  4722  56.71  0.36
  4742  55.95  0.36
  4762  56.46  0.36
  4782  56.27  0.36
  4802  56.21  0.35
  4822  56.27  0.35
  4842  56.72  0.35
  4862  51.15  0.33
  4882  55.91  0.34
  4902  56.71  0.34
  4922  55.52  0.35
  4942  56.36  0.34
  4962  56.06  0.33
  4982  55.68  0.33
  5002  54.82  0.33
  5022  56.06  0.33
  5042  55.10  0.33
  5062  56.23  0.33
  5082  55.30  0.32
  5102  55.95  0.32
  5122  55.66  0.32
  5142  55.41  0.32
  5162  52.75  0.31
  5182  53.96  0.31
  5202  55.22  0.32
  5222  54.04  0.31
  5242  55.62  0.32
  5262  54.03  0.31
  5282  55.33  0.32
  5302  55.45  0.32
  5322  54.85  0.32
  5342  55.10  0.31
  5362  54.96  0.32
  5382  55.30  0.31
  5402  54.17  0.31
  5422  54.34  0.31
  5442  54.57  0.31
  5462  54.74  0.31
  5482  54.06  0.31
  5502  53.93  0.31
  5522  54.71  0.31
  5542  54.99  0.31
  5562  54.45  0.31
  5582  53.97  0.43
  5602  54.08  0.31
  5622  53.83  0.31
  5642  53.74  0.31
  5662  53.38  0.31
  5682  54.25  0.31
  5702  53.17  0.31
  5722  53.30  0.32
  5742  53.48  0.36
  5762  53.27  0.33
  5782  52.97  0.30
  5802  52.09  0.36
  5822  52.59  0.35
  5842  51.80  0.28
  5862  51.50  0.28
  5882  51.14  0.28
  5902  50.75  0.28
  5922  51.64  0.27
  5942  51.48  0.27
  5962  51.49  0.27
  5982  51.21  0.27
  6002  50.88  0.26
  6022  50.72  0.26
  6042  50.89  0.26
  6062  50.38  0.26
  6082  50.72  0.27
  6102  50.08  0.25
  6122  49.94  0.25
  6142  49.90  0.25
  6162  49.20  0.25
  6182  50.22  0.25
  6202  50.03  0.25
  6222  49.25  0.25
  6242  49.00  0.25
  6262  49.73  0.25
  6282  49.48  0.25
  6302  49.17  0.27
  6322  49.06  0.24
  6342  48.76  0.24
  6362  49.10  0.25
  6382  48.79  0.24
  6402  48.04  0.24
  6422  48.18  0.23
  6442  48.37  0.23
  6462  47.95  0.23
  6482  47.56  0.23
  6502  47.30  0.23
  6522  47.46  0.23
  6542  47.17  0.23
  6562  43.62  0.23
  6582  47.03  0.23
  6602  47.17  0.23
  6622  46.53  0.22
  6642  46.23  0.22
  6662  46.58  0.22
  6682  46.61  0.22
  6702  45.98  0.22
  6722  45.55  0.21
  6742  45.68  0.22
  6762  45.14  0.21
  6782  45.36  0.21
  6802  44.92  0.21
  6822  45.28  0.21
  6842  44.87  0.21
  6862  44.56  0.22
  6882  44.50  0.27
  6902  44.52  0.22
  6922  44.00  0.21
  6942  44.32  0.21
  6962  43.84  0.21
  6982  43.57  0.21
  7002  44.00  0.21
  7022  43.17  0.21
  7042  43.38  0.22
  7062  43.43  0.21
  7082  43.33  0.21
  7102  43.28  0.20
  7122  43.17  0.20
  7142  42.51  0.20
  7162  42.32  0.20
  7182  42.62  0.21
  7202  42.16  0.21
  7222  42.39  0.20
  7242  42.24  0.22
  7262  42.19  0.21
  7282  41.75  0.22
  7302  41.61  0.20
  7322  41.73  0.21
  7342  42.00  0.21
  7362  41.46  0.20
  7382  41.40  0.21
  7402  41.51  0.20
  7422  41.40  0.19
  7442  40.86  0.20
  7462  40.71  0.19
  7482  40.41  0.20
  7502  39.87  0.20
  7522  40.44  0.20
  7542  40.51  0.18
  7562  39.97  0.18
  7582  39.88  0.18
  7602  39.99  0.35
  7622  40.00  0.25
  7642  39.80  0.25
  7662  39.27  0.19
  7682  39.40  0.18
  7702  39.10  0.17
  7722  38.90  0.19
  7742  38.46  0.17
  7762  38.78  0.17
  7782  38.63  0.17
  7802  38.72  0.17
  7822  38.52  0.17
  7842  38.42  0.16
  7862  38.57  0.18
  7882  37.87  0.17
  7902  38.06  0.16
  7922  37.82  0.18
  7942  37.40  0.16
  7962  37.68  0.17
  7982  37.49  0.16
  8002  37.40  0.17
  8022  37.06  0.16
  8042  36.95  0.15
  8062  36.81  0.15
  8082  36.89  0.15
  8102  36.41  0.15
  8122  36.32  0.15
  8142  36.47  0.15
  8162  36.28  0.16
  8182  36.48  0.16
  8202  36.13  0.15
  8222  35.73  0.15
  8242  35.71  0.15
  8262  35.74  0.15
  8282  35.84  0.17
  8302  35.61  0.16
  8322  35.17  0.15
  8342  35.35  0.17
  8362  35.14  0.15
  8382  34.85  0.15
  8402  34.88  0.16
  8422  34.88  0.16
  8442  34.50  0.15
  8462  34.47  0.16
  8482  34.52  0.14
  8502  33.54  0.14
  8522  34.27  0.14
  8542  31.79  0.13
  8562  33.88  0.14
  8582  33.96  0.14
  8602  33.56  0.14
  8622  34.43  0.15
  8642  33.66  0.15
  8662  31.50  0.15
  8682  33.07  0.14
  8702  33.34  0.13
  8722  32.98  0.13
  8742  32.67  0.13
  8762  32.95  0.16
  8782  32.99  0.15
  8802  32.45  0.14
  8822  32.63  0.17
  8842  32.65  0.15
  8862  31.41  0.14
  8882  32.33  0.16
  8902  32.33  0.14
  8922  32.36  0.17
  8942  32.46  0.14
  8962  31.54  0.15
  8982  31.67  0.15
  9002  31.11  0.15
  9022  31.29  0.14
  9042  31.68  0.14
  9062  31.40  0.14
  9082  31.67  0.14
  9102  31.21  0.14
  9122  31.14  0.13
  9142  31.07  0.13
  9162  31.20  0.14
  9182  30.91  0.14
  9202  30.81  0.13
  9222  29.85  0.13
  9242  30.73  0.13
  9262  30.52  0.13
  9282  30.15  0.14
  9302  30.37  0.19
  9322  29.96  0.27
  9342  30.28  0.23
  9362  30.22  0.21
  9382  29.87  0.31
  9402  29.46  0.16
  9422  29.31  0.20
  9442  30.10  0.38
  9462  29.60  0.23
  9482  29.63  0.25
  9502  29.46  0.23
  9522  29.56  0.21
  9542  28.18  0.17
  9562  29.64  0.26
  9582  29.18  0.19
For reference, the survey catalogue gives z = 0.00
